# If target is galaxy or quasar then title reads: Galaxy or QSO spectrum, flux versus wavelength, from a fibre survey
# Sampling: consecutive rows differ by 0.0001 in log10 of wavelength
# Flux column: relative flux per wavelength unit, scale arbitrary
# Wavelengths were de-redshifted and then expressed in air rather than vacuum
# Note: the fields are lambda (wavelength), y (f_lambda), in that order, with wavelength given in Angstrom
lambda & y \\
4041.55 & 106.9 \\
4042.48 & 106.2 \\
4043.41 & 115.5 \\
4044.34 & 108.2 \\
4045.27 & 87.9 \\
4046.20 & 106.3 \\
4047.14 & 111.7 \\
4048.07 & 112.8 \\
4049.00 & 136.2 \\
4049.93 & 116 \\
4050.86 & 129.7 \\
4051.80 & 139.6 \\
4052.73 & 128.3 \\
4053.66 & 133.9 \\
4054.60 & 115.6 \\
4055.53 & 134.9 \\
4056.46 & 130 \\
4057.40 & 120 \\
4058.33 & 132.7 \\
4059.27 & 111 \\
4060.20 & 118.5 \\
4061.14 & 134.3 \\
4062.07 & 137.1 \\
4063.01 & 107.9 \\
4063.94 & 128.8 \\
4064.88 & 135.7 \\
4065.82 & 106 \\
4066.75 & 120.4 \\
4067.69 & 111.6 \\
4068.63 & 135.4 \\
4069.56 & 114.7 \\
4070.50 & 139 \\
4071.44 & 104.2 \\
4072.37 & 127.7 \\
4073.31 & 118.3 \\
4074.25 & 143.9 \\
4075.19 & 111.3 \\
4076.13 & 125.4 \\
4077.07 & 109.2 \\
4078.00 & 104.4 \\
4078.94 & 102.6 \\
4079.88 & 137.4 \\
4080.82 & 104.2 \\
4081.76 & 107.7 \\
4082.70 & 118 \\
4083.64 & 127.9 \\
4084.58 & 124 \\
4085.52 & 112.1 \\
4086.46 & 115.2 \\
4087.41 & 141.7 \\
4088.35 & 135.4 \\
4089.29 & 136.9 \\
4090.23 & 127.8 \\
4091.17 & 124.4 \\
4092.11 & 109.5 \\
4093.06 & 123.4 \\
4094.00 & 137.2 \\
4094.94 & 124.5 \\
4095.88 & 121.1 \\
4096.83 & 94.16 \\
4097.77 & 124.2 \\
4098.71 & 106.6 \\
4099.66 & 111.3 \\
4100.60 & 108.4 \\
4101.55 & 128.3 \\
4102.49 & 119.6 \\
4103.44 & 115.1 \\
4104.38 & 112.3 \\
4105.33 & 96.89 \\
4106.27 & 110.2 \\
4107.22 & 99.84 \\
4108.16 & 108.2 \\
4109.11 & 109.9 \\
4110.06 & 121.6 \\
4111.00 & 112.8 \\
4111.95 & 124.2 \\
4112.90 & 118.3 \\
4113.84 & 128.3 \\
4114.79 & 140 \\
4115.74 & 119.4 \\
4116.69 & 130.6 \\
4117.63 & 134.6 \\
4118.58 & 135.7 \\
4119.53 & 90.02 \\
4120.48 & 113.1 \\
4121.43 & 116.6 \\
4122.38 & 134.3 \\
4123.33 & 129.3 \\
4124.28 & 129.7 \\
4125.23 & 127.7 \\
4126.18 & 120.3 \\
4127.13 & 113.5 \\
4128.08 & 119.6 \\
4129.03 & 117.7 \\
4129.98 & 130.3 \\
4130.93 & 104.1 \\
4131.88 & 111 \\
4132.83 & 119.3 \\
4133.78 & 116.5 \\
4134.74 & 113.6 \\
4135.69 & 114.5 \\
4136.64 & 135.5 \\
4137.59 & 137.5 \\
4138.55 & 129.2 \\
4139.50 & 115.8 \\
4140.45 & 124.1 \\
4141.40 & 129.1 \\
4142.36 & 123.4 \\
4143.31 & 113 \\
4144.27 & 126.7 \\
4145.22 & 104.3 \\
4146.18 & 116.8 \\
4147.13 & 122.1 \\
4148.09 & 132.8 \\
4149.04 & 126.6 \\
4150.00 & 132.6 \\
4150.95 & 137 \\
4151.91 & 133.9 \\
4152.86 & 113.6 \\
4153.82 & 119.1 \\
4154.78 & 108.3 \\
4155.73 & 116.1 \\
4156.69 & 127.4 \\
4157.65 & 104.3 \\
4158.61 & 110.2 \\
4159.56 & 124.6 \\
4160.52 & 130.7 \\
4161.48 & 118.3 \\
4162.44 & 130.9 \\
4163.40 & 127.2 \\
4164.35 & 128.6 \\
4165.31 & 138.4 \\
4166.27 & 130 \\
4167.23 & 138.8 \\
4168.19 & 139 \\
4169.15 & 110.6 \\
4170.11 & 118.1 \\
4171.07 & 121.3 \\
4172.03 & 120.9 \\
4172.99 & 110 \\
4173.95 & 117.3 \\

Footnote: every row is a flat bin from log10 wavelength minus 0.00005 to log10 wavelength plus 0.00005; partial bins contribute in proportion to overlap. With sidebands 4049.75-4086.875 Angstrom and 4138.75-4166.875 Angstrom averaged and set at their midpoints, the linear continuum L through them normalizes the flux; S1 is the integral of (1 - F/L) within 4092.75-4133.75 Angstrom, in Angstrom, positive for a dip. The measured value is 1.4 Angstrom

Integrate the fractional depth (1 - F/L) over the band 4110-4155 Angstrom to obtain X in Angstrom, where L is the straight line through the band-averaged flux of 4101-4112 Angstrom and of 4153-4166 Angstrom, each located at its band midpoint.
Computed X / -2.00 Angstrom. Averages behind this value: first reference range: 113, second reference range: 122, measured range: 122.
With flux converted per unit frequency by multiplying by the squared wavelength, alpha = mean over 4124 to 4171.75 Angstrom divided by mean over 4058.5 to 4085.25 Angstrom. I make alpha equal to 1.06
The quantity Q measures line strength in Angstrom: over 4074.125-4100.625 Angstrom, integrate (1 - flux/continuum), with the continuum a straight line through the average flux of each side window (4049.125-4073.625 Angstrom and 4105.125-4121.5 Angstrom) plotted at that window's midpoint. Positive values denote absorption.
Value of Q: 0.3 Angstrom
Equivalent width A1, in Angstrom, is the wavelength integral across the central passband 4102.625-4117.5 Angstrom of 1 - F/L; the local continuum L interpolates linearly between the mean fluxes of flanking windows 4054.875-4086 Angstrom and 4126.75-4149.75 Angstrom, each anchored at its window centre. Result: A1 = 0.5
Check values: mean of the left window 121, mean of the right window 121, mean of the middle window 117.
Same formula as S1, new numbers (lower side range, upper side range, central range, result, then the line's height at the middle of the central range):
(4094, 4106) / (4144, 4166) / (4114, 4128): -0.73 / 118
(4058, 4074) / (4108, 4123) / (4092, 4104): 0.44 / 122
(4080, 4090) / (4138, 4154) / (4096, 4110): 1.39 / 123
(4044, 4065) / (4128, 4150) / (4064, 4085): 0.42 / 122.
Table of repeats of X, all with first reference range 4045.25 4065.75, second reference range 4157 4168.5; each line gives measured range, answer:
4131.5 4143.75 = 0.4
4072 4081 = 0.4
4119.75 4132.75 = 0.6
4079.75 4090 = 0.1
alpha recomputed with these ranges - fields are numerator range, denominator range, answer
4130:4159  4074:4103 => 1.04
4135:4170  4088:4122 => 1.07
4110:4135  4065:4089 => 1.03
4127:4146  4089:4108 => 1.05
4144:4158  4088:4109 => 1.07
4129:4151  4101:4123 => 1.05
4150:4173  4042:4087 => 1.08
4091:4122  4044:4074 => 0.98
